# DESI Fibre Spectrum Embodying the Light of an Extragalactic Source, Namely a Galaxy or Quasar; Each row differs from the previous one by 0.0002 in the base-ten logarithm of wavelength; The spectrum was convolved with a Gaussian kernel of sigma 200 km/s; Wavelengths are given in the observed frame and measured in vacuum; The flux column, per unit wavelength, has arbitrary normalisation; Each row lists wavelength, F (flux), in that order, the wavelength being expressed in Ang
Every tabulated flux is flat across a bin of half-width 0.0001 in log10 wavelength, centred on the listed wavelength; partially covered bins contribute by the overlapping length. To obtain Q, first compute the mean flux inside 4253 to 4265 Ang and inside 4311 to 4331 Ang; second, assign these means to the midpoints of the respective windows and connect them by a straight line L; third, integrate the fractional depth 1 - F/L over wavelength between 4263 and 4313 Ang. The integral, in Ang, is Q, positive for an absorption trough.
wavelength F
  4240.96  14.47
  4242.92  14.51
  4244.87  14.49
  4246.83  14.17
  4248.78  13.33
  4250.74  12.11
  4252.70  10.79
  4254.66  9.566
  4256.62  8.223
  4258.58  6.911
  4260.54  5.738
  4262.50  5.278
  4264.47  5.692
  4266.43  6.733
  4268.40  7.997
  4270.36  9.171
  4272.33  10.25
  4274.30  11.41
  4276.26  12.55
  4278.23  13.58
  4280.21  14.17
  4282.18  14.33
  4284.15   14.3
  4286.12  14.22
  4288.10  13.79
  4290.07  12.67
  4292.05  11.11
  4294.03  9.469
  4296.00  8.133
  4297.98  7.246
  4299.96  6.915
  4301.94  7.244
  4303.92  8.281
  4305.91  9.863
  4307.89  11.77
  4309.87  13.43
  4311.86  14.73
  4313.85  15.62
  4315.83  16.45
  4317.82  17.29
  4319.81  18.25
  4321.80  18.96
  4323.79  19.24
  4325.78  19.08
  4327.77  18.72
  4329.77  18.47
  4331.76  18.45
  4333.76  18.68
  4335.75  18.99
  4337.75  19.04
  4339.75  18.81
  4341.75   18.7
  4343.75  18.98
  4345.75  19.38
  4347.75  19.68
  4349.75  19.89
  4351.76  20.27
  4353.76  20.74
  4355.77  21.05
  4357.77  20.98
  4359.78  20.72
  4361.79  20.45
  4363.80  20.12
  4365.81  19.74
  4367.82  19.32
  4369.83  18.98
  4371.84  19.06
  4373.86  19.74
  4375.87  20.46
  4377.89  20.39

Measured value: 4.4 Ang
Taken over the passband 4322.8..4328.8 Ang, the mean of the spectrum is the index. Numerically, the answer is 19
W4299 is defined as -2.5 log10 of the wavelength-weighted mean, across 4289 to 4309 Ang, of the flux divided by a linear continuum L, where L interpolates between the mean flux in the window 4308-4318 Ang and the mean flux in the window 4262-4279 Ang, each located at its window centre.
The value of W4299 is 0.36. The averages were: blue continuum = 9.24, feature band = 9.32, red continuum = 15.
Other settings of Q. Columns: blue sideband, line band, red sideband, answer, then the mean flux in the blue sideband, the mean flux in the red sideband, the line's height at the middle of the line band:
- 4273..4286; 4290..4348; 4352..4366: 7.1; 13.4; 20.6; 17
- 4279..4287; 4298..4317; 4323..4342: 6.0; 14.2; 18.8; 16.5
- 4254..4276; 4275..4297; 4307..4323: -2.8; 8.04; 15.9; 11.3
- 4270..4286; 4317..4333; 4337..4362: -1.1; 12.7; 19.9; 17.4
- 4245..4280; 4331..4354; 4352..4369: -1.0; 9.83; 20.4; 18.4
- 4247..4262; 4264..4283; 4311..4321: 1.9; 9.64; 16.5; 11.8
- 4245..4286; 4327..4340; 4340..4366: -0.6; 10.5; 20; 17.9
